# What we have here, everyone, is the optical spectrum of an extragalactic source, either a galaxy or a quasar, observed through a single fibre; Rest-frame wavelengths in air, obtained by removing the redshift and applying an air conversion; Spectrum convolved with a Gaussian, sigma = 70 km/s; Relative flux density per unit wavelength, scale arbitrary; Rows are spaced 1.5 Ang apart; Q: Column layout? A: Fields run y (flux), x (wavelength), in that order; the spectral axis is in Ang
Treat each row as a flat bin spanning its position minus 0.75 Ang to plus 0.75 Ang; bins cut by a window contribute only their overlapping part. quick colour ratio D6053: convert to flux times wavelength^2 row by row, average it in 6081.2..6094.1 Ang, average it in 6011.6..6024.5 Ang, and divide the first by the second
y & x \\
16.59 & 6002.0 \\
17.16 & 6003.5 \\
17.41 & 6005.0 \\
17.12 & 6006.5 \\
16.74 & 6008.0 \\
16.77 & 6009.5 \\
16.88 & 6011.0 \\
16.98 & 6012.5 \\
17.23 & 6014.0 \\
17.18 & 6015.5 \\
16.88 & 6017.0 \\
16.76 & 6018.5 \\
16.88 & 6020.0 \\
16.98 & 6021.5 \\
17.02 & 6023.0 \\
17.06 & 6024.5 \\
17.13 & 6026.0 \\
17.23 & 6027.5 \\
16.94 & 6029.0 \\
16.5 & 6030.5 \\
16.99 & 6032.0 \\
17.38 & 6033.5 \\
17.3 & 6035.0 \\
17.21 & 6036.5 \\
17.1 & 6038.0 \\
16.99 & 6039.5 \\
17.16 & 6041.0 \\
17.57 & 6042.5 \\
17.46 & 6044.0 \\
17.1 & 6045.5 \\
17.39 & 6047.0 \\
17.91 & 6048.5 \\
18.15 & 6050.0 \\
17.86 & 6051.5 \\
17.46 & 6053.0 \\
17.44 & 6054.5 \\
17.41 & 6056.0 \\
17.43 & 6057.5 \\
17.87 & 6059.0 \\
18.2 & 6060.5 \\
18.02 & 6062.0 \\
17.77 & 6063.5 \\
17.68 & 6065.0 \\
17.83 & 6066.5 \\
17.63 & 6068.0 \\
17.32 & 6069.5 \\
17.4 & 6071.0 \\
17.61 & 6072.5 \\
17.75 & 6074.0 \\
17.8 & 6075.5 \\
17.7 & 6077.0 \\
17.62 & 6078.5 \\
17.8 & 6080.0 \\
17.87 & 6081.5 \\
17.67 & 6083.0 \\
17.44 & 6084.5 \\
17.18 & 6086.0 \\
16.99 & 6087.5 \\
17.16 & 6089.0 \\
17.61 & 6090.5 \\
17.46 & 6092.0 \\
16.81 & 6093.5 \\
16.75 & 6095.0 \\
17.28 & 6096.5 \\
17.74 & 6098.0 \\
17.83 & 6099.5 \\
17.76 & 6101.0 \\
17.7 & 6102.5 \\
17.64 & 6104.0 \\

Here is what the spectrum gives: 1.04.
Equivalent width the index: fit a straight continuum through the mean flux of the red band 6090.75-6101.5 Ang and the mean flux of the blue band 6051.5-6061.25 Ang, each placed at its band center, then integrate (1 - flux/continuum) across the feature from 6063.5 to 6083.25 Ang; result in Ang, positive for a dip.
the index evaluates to -0.2 Ang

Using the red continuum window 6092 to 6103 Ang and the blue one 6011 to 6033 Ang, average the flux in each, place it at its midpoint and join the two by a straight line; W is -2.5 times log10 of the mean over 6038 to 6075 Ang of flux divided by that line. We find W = -0.03 mag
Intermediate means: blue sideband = 17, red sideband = 17.4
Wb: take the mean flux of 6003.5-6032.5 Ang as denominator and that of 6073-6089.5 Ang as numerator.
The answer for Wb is 1.03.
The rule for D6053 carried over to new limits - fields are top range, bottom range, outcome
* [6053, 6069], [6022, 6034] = 1.05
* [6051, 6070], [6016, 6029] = 1.05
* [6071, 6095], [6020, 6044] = 1.04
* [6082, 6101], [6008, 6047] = 1.04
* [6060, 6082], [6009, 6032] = 1.06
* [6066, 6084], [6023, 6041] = 1.05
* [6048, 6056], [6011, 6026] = 1.05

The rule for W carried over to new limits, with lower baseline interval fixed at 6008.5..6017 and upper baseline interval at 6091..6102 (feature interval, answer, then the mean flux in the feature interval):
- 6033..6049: -0.01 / 17.3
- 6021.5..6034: 0.00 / 17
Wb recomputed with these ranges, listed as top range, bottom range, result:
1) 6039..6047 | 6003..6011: 1.02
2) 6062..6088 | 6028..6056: 1.02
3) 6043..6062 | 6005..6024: 1.04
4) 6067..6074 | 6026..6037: 1.03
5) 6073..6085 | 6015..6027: 1.04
